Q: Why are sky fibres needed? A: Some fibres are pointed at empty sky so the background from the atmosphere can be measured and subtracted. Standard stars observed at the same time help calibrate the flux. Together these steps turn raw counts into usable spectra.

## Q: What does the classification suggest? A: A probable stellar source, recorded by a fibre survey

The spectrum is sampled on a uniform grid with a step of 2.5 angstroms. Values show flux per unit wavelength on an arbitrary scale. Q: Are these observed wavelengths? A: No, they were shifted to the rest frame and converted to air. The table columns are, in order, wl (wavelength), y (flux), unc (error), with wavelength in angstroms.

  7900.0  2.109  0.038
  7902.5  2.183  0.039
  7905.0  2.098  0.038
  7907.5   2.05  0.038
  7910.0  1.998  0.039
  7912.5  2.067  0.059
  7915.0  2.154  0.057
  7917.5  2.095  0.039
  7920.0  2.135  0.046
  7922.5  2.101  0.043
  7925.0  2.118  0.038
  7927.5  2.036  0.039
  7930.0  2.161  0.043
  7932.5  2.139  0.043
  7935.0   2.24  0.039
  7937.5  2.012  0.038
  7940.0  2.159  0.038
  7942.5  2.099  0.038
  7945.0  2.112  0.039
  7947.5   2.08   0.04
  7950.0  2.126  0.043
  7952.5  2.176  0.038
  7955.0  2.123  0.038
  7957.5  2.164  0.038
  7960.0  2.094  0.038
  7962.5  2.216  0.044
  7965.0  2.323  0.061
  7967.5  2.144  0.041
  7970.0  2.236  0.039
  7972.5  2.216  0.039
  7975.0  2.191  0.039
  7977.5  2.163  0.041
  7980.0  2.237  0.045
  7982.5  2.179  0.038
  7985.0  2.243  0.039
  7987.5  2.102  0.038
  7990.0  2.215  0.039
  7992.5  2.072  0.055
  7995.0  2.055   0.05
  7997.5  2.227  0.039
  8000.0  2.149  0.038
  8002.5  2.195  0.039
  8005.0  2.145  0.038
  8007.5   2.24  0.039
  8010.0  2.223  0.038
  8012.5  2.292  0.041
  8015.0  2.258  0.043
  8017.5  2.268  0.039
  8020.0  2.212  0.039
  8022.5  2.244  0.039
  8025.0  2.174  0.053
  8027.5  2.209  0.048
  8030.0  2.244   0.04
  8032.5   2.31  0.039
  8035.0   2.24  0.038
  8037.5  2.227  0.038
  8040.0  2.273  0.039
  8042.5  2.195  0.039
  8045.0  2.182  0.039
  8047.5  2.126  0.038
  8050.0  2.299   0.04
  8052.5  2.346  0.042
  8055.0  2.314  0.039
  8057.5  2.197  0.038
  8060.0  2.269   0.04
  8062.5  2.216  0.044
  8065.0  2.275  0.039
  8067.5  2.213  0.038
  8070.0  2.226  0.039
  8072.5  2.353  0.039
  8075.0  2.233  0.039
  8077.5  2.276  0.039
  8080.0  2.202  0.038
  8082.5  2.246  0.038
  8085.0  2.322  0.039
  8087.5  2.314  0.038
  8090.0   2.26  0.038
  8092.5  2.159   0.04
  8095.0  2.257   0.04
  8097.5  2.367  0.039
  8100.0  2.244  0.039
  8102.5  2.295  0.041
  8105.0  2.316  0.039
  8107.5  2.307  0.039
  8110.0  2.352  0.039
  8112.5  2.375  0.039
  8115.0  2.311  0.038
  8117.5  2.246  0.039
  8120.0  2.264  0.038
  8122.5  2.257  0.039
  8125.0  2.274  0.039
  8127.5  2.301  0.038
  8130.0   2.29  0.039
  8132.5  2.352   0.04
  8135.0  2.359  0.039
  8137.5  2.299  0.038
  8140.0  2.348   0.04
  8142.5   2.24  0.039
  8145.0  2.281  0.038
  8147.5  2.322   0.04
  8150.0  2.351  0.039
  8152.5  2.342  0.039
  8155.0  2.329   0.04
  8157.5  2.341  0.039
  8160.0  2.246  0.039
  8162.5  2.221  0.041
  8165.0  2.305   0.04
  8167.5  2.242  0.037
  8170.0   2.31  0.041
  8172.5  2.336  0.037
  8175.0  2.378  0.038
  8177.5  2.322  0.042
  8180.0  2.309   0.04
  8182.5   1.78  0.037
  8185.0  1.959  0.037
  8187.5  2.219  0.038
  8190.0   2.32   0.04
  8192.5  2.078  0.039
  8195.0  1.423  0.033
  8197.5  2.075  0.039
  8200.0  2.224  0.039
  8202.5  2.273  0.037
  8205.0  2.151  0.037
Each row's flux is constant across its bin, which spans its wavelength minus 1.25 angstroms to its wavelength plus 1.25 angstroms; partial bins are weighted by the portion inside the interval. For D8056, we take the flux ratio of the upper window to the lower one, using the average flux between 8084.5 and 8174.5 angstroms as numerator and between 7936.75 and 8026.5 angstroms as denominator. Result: 1.1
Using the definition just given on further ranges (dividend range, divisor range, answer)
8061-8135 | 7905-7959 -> 1.08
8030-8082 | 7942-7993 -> 1.04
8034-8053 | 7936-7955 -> 1.06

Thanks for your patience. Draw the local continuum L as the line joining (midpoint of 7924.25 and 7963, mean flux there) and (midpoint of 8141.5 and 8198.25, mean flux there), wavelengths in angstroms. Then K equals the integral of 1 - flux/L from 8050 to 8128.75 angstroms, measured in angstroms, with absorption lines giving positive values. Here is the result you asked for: -3.58 angstroms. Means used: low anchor 2.13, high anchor 2.21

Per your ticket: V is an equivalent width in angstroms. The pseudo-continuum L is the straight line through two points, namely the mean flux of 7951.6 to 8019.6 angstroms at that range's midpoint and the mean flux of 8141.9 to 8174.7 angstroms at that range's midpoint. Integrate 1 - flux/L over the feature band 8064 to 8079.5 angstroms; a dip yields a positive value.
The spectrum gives -0.1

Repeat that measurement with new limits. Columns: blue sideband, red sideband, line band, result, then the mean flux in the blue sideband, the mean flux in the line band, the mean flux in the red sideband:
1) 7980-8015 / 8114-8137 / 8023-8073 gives -0.3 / 2.18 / 2.24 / 2.29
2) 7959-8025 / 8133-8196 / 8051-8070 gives -0.4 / 2.2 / 2.26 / 2.23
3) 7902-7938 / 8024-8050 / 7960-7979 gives -0.4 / 2.11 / 2.21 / 2.22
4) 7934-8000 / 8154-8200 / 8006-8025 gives -0.7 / 2.16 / 2.24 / 2.18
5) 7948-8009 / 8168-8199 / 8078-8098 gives -1.0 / 2.18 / 2.26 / 2.13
